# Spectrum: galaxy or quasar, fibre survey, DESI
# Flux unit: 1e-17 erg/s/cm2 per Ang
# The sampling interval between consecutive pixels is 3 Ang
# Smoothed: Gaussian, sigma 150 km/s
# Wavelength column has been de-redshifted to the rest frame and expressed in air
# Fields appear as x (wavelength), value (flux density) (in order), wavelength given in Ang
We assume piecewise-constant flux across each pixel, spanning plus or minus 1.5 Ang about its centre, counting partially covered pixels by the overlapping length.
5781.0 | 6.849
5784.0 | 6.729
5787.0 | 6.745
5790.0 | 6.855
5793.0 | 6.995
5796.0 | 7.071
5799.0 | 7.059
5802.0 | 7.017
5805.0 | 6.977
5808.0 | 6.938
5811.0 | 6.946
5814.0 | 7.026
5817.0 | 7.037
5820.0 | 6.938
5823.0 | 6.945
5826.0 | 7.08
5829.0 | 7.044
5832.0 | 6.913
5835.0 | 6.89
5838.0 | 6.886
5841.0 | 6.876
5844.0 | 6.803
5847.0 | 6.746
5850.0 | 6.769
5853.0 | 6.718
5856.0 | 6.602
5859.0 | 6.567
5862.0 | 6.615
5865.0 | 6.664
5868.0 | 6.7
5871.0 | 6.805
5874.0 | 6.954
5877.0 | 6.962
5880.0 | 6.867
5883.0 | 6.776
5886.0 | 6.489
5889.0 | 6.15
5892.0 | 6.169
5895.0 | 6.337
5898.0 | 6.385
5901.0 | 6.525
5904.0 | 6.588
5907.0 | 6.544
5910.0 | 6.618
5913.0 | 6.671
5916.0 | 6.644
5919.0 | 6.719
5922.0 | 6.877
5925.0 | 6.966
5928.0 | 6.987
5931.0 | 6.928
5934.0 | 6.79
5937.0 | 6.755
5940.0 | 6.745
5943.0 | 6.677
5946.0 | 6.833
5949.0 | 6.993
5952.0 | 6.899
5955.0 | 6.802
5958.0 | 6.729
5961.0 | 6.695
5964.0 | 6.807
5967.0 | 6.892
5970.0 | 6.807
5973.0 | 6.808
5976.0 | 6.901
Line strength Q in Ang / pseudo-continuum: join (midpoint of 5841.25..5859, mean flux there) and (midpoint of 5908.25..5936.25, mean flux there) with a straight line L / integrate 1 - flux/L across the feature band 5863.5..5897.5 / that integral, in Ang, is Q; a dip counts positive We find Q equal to 0.7 Ang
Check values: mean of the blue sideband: 6.72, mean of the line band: 6.62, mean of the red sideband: 6.8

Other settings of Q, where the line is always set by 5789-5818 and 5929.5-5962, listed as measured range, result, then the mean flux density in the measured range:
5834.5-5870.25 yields 1.01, 6.73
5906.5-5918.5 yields 0.38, 6.63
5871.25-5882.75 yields 0.00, 6.9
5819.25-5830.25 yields -0.06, 7.01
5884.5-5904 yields 1.45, 6.36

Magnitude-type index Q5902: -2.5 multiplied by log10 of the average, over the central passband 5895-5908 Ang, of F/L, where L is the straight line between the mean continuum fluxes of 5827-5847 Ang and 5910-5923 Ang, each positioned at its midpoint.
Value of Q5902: 0.042 mag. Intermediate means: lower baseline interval 6.89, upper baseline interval 6.71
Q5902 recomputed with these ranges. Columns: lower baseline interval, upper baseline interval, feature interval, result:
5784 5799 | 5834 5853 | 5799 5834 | -0.02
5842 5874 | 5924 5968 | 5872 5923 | 0.03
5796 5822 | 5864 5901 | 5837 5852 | 0.00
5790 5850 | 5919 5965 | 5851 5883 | 0.02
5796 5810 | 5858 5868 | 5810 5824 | -0.01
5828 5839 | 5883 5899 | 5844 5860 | 0.01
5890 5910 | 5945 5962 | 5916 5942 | -0.03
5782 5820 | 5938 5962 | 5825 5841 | -0.01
